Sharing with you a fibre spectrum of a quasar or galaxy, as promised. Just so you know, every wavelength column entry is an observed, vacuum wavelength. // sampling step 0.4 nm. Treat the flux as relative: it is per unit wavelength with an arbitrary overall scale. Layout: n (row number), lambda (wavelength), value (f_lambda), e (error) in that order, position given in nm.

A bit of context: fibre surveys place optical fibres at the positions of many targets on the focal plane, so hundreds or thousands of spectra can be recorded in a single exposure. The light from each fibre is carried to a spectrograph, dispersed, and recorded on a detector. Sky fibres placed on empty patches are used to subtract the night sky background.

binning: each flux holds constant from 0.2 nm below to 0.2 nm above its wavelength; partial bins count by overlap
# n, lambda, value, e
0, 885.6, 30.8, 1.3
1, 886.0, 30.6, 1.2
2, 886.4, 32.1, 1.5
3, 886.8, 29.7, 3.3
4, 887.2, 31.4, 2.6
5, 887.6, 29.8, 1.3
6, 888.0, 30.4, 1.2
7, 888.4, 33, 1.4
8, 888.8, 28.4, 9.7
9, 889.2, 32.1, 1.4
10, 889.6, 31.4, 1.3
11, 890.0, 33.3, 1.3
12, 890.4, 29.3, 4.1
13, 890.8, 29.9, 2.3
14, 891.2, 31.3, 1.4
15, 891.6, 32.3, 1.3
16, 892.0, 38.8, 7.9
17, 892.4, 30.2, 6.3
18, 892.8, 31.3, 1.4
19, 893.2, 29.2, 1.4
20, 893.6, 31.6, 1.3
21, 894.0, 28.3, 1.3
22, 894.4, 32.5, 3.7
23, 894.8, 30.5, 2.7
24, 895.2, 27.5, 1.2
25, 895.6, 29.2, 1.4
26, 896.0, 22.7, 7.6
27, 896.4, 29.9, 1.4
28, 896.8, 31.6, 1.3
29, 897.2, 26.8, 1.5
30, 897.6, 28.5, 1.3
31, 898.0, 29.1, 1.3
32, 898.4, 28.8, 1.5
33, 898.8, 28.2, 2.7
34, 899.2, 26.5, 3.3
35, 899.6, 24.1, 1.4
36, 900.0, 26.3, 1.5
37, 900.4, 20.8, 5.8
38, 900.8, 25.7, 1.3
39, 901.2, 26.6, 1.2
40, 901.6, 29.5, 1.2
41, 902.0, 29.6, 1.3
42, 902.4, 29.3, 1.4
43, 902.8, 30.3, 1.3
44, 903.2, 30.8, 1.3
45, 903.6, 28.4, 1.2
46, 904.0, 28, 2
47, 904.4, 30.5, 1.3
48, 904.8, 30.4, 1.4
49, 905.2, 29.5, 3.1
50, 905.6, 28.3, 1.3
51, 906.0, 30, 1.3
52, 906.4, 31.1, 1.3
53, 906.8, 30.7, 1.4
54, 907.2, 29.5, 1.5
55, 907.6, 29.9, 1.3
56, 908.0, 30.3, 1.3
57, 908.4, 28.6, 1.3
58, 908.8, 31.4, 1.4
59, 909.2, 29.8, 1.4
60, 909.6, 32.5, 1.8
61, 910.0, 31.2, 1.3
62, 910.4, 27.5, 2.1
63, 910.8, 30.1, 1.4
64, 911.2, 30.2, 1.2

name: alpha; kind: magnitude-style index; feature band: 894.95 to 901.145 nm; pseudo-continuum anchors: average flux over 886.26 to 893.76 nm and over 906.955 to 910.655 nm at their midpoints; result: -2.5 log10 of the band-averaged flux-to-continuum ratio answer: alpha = 0.14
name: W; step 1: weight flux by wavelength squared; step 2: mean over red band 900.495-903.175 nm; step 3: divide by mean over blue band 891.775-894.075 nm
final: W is 0.91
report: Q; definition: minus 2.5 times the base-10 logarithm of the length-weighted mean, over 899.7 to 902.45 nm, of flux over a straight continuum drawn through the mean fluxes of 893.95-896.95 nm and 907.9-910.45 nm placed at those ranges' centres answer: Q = 0.11 mag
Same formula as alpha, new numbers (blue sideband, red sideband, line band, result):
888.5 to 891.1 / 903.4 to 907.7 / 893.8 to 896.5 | 0.07 mag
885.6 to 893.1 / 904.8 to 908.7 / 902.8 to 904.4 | 0.03 mag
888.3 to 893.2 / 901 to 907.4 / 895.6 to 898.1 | 0.09 mag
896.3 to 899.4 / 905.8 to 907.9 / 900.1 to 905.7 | 0.04 mag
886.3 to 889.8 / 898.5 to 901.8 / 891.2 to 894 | -0.10 mag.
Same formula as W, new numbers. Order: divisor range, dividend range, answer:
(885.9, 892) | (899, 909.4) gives 0.95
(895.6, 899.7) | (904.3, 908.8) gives 1.10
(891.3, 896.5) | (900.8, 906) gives 0.98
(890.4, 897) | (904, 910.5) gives 1.02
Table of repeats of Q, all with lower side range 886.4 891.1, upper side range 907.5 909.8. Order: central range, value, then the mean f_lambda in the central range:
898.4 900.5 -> 0.19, 25.7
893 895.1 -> 0.02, 30.3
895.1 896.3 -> 0.15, 26.7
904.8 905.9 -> 0.04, 29.3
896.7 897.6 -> 0.07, 28.8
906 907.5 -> 0.00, 30.3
